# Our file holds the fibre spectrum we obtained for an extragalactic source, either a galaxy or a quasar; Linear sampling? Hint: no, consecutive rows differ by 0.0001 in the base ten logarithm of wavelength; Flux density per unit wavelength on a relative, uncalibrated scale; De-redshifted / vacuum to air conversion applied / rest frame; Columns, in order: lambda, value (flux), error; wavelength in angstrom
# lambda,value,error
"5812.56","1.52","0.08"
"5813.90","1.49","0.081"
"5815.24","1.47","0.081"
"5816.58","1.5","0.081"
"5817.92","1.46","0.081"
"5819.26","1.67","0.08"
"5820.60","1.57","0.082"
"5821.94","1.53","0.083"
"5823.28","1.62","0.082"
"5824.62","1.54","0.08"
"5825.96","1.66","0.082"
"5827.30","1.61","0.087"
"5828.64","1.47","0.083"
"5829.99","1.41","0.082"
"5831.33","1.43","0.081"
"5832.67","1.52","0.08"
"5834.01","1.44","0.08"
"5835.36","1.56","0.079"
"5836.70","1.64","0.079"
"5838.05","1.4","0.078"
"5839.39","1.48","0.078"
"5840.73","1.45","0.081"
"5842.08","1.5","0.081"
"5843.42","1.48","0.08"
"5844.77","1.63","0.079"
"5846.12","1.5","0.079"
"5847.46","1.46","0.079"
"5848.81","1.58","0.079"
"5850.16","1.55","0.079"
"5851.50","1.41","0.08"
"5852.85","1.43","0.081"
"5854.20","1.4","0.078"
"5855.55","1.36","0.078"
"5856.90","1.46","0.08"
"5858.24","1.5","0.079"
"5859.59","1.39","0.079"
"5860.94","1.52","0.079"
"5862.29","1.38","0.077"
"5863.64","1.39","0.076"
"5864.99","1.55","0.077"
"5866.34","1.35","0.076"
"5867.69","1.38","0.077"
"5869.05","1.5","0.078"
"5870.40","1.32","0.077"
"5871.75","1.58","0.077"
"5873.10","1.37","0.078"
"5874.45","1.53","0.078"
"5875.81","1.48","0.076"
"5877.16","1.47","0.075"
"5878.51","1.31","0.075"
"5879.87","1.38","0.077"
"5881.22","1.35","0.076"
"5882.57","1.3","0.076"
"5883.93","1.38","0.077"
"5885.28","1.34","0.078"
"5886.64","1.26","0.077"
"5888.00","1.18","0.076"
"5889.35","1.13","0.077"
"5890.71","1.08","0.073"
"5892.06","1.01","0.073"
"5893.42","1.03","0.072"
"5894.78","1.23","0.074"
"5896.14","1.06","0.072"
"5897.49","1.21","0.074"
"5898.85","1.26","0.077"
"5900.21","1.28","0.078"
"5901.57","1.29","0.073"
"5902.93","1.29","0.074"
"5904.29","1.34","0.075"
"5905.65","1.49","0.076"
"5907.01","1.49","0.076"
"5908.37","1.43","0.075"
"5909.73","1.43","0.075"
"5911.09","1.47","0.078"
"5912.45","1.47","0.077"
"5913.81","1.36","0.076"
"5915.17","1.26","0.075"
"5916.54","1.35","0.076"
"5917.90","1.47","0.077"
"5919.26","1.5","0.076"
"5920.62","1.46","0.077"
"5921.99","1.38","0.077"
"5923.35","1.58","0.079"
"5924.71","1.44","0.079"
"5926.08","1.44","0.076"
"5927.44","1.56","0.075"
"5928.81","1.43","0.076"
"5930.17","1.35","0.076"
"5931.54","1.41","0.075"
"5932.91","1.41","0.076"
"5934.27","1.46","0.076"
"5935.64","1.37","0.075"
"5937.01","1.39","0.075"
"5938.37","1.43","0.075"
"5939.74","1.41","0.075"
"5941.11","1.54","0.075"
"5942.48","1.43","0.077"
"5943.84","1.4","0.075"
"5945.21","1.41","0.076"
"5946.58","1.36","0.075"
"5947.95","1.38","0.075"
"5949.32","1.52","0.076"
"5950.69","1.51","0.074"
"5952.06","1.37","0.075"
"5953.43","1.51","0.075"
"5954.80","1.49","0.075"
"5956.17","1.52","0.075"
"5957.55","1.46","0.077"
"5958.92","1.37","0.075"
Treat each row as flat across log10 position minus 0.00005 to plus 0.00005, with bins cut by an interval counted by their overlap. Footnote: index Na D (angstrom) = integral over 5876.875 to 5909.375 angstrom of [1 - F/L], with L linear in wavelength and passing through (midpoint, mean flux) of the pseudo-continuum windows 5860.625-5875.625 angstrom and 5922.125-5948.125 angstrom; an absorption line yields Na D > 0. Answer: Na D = 3.7 angstrom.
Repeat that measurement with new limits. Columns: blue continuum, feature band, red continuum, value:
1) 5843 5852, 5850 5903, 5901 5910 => 4.26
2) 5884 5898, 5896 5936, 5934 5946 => -3.09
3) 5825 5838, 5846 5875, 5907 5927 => 0.83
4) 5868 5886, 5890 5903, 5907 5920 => 2.26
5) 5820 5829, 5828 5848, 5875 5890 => 0.34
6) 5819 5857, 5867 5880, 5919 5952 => 0.42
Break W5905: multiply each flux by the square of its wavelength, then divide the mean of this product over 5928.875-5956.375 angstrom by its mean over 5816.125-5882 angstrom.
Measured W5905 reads 1.00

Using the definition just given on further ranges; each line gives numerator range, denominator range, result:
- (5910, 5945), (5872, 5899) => 1.14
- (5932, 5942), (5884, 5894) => 1.25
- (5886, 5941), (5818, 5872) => 0.93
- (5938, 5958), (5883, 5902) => 1.24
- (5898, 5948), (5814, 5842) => 0.96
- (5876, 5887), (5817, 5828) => 0.88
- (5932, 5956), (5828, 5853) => 1.00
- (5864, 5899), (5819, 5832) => 0.86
